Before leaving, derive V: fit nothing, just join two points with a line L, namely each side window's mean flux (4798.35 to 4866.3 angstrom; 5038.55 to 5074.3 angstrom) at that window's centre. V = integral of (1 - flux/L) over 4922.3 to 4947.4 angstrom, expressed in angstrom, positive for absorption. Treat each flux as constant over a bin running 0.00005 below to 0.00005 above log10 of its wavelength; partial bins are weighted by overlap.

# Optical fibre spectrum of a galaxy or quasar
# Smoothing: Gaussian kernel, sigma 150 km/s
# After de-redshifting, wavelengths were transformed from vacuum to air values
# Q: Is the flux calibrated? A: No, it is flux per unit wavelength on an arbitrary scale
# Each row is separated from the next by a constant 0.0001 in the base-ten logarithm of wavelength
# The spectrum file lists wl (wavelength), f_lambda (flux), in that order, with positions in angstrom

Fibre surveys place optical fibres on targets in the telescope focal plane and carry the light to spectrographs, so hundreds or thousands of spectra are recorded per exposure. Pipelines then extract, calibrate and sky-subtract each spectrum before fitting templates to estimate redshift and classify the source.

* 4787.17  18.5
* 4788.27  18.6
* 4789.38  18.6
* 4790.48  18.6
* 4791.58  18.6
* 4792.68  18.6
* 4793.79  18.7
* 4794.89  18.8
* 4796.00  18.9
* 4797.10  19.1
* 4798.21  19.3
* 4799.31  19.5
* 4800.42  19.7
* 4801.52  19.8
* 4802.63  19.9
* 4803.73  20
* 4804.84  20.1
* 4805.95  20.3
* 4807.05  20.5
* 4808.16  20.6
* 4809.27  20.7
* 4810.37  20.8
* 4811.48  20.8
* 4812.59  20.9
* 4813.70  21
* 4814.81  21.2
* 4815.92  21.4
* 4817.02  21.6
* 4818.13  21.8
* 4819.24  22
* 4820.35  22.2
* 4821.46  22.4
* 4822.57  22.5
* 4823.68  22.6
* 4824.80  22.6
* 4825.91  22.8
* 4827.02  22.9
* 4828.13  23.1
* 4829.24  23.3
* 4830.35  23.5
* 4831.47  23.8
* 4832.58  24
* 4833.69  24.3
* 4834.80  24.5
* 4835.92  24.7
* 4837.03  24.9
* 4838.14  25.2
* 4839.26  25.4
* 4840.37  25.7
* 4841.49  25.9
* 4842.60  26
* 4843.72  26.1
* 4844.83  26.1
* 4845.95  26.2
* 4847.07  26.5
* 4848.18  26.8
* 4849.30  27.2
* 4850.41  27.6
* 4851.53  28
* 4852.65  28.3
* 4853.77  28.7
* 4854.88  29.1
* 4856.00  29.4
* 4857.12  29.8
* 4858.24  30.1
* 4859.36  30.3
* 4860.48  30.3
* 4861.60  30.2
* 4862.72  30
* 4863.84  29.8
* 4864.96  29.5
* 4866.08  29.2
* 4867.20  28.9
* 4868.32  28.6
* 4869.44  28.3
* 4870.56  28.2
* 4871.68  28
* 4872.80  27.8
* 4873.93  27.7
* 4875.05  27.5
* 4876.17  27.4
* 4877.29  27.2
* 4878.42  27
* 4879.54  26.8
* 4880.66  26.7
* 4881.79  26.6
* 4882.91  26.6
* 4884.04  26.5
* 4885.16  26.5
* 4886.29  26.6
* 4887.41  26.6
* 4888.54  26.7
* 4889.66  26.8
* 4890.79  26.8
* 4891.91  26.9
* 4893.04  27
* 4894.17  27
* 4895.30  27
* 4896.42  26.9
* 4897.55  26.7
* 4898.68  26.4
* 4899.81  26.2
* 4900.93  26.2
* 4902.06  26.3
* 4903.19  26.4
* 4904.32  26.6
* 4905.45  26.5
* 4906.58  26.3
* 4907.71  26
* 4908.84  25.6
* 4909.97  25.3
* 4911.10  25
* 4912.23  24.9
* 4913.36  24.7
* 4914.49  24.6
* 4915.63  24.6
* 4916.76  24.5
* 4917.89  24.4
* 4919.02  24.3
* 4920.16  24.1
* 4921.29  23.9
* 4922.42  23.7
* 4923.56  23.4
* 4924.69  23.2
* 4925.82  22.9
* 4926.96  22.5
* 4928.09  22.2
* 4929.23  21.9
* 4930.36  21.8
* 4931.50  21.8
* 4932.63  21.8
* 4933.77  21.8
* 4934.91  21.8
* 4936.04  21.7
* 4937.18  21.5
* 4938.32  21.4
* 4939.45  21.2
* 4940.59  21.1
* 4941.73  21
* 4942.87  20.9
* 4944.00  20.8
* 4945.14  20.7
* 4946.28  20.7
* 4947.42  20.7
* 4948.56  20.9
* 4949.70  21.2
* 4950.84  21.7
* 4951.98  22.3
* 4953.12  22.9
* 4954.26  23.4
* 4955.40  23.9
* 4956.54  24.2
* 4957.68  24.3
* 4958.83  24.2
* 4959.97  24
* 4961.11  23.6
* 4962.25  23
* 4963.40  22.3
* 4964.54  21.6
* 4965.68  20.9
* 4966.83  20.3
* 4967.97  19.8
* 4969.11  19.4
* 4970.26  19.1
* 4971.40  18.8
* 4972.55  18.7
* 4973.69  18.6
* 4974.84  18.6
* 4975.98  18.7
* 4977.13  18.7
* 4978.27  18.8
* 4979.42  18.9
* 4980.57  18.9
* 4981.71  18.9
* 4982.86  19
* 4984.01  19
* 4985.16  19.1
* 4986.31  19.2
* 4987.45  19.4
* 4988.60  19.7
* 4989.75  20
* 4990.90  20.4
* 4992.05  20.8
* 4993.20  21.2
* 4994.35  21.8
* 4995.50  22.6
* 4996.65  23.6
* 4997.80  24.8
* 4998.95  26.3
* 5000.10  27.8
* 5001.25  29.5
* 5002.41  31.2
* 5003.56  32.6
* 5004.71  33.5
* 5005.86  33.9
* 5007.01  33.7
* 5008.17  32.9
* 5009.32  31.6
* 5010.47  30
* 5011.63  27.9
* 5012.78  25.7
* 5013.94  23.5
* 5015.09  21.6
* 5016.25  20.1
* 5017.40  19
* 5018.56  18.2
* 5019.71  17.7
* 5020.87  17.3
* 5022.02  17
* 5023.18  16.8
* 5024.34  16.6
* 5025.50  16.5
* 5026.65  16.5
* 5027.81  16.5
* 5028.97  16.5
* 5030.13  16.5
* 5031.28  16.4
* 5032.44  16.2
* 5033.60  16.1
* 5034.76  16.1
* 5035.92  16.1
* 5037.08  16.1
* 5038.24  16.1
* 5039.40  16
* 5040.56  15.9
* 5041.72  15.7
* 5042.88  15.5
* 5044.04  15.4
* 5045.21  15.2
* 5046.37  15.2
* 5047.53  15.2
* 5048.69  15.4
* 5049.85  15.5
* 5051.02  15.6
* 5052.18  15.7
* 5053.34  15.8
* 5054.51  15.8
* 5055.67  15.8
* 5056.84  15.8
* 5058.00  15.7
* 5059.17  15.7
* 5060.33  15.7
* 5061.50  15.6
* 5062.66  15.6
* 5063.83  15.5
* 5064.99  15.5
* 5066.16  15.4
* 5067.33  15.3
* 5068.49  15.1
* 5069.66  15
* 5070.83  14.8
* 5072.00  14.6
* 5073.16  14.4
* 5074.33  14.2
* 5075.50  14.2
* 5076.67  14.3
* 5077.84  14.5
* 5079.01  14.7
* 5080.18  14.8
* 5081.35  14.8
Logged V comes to -1.8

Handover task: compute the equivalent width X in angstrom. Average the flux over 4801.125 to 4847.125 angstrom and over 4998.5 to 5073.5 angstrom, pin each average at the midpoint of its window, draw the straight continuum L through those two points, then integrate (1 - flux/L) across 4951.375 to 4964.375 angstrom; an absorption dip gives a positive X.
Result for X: -1.8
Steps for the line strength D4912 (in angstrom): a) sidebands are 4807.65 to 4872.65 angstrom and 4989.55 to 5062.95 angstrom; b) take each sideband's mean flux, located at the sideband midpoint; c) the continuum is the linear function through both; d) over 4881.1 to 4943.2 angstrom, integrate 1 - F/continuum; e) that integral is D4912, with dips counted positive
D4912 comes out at -3.1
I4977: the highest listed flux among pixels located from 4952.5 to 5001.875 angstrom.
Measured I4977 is 29.5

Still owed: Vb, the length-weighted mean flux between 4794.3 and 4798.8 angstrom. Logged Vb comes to 19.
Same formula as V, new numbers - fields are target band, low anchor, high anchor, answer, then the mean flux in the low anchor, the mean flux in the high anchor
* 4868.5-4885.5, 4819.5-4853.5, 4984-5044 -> -2.29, 24.8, 21.4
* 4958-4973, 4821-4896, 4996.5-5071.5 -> 0.65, 26.7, 19.4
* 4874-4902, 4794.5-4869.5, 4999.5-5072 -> -4.73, 24.4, 19.1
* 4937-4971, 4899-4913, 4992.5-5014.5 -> 6.59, 25.9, 28.1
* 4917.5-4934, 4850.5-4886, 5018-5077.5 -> 0.95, 28.3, 15.8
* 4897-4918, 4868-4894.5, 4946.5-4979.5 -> -0.36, 27.1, 21.2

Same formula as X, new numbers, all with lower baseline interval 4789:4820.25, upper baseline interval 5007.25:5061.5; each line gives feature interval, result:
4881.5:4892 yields -3.9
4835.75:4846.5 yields -3.2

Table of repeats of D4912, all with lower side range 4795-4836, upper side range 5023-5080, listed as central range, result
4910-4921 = -3.22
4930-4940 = -1.69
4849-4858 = -3.52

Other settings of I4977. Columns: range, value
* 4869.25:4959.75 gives 28.3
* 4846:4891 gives 30.3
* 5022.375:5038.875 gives 16.8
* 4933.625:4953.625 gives 22.9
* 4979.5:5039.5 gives 33.9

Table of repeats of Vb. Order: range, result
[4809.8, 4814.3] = 20.9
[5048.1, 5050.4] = 15.5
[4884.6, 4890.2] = 26.7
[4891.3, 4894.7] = 27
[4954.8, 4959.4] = 24.1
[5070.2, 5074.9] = 14.5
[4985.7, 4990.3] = 19.6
